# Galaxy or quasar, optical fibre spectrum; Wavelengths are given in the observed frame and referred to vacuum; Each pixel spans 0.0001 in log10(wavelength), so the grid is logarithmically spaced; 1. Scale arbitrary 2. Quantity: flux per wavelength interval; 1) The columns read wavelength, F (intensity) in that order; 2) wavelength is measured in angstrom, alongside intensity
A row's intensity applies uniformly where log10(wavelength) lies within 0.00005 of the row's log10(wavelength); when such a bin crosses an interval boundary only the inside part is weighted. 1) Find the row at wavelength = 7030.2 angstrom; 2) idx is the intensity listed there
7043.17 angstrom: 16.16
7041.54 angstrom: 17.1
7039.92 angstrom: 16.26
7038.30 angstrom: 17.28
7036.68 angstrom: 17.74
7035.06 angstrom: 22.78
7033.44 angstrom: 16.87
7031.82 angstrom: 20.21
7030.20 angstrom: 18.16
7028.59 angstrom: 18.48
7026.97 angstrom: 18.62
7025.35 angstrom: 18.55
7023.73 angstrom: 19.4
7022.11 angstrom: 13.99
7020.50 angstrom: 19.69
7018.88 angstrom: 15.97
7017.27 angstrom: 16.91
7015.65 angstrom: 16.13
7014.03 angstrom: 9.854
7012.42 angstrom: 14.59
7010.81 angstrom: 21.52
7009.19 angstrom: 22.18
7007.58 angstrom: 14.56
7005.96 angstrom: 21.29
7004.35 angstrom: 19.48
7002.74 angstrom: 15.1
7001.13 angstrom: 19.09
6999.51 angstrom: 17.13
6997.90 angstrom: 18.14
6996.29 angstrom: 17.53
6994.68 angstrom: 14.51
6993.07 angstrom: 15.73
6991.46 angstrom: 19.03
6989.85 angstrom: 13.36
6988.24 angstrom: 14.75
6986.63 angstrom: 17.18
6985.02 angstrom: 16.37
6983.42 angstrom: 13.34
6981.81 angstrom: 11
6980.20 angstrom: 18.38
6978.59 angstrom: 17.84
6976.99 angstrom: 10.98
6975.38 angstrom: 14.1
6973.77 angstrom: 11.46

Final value 18.16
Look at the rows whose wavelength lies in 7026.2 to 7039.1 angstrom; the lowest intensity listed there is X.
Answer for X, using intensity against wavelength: 16.87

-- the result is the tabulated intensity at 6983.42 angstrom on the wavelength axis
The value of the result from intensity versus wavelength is 13.34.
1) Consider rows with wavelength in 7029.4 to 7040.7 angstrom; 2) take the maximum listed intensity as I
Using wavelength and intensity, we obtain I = 22.78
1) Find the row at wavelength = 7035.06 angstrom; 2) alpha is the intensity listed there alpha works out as 22.78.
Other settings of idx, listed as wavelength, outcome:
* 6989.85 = 13.36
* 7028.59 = 18.48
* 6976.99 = 10.98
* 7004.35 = 19.48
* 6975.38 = 14.1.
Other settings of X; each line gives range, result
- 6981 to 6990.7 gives 11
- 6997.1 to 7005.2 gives 15.1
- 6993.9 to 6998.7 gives 14.51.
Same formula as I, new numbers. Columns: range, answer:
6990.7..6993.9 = 19.03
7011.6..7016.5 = 16.13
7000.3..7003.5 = 19.09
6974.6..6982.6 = 18.38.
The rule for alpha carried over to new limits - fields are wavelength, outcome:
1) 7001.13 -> 19.09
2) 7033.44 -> 16.87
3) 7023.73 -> 19.4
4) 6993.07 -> 15.73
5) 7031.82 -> 20.21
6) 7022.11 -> 13.99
